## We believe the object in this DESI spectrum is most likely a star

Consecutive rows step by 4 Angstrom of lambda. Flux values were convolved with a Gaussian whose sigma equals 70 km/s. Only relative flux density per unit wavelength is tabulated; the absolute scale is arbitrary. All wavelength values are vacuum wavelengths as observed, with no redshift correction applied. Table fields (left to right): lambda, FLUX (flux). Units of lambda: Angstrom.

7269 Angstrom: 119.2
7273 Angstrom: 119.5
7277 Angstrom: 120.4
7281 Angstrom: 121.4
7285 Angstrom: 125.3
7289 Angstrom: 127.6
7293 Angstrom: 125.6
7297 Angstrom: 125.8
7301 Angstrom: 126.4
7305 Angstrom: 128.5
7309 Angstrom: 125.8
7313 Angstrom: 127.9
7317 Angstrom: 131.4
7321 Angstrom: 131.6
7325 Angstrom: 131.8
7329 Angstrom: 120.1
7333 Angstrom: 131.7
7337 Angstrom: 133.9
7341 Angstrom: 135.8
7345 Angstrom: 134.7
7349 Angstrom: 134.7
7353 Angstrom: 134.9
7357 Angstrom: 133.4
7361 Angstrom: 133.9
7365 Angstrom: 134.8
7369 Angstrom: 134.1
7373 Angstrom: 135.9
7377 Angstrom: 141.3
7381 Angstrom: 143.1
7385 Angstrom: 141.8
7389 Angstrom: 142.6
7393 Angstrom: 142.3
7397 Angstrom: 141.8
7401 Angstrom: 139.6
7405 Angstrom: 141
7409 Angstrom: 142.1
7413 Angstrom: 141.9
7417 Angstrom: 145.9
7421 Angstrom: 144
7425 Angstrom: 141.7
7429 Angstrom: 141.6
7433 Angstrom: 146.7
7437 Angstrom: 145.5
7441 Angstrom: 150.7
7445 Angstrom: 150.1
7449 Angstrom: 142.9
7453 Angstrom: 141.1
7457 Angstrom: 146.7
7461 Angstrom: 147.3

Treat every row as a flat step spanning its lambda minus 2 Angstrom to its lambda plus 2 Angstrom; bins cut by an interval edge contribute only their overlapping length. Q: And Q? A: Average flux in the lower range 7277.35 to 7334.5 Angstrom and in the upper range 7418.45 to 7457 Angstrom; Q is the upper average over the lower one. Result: 1.1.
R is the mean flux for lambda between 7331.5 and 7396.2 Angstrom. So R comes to 137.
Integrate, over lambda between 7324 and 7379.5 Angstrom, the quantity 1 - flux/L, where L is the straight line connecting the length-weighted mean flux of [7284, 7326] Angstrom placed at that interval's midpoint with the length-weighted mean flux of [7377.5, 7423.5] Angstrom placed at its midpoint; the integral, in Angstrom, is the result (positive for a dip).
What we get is 0.5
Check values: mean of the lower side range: 128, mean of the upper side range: 142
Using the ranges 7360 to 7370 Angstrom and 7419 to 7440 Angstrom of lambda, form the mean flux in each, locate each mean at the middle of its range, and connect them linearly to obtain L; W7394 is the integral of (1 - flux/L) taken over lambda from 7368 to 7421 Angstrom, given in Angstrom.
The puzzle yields -0.9 Angstrom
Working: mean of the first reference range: 134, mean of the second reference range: 144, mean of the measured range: 141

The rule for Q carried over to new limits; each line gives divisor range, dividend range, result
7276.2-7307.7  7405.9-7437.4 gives 1.14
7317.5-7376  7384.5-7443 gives 1.08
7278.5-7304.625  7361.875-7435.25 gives 1.13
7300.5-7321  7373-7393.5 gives 1.10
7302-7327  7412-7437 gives 1.11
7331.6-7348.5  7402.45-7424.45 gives 1.06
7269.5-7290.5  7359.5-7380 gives 1.11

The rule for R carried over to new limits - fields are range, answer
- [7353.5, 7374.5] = 134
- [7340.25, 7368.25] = 135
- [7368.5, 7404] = 141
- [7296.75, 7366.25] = 131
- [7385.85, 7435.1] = 143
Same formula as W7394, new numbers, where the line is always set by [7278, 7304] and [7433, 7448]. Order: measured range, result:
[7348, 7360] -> 0.06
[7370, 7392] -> -0.26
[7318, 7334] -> 0.22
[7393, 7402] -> 0.02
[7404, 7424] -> 0.14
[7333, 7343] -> -0.14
